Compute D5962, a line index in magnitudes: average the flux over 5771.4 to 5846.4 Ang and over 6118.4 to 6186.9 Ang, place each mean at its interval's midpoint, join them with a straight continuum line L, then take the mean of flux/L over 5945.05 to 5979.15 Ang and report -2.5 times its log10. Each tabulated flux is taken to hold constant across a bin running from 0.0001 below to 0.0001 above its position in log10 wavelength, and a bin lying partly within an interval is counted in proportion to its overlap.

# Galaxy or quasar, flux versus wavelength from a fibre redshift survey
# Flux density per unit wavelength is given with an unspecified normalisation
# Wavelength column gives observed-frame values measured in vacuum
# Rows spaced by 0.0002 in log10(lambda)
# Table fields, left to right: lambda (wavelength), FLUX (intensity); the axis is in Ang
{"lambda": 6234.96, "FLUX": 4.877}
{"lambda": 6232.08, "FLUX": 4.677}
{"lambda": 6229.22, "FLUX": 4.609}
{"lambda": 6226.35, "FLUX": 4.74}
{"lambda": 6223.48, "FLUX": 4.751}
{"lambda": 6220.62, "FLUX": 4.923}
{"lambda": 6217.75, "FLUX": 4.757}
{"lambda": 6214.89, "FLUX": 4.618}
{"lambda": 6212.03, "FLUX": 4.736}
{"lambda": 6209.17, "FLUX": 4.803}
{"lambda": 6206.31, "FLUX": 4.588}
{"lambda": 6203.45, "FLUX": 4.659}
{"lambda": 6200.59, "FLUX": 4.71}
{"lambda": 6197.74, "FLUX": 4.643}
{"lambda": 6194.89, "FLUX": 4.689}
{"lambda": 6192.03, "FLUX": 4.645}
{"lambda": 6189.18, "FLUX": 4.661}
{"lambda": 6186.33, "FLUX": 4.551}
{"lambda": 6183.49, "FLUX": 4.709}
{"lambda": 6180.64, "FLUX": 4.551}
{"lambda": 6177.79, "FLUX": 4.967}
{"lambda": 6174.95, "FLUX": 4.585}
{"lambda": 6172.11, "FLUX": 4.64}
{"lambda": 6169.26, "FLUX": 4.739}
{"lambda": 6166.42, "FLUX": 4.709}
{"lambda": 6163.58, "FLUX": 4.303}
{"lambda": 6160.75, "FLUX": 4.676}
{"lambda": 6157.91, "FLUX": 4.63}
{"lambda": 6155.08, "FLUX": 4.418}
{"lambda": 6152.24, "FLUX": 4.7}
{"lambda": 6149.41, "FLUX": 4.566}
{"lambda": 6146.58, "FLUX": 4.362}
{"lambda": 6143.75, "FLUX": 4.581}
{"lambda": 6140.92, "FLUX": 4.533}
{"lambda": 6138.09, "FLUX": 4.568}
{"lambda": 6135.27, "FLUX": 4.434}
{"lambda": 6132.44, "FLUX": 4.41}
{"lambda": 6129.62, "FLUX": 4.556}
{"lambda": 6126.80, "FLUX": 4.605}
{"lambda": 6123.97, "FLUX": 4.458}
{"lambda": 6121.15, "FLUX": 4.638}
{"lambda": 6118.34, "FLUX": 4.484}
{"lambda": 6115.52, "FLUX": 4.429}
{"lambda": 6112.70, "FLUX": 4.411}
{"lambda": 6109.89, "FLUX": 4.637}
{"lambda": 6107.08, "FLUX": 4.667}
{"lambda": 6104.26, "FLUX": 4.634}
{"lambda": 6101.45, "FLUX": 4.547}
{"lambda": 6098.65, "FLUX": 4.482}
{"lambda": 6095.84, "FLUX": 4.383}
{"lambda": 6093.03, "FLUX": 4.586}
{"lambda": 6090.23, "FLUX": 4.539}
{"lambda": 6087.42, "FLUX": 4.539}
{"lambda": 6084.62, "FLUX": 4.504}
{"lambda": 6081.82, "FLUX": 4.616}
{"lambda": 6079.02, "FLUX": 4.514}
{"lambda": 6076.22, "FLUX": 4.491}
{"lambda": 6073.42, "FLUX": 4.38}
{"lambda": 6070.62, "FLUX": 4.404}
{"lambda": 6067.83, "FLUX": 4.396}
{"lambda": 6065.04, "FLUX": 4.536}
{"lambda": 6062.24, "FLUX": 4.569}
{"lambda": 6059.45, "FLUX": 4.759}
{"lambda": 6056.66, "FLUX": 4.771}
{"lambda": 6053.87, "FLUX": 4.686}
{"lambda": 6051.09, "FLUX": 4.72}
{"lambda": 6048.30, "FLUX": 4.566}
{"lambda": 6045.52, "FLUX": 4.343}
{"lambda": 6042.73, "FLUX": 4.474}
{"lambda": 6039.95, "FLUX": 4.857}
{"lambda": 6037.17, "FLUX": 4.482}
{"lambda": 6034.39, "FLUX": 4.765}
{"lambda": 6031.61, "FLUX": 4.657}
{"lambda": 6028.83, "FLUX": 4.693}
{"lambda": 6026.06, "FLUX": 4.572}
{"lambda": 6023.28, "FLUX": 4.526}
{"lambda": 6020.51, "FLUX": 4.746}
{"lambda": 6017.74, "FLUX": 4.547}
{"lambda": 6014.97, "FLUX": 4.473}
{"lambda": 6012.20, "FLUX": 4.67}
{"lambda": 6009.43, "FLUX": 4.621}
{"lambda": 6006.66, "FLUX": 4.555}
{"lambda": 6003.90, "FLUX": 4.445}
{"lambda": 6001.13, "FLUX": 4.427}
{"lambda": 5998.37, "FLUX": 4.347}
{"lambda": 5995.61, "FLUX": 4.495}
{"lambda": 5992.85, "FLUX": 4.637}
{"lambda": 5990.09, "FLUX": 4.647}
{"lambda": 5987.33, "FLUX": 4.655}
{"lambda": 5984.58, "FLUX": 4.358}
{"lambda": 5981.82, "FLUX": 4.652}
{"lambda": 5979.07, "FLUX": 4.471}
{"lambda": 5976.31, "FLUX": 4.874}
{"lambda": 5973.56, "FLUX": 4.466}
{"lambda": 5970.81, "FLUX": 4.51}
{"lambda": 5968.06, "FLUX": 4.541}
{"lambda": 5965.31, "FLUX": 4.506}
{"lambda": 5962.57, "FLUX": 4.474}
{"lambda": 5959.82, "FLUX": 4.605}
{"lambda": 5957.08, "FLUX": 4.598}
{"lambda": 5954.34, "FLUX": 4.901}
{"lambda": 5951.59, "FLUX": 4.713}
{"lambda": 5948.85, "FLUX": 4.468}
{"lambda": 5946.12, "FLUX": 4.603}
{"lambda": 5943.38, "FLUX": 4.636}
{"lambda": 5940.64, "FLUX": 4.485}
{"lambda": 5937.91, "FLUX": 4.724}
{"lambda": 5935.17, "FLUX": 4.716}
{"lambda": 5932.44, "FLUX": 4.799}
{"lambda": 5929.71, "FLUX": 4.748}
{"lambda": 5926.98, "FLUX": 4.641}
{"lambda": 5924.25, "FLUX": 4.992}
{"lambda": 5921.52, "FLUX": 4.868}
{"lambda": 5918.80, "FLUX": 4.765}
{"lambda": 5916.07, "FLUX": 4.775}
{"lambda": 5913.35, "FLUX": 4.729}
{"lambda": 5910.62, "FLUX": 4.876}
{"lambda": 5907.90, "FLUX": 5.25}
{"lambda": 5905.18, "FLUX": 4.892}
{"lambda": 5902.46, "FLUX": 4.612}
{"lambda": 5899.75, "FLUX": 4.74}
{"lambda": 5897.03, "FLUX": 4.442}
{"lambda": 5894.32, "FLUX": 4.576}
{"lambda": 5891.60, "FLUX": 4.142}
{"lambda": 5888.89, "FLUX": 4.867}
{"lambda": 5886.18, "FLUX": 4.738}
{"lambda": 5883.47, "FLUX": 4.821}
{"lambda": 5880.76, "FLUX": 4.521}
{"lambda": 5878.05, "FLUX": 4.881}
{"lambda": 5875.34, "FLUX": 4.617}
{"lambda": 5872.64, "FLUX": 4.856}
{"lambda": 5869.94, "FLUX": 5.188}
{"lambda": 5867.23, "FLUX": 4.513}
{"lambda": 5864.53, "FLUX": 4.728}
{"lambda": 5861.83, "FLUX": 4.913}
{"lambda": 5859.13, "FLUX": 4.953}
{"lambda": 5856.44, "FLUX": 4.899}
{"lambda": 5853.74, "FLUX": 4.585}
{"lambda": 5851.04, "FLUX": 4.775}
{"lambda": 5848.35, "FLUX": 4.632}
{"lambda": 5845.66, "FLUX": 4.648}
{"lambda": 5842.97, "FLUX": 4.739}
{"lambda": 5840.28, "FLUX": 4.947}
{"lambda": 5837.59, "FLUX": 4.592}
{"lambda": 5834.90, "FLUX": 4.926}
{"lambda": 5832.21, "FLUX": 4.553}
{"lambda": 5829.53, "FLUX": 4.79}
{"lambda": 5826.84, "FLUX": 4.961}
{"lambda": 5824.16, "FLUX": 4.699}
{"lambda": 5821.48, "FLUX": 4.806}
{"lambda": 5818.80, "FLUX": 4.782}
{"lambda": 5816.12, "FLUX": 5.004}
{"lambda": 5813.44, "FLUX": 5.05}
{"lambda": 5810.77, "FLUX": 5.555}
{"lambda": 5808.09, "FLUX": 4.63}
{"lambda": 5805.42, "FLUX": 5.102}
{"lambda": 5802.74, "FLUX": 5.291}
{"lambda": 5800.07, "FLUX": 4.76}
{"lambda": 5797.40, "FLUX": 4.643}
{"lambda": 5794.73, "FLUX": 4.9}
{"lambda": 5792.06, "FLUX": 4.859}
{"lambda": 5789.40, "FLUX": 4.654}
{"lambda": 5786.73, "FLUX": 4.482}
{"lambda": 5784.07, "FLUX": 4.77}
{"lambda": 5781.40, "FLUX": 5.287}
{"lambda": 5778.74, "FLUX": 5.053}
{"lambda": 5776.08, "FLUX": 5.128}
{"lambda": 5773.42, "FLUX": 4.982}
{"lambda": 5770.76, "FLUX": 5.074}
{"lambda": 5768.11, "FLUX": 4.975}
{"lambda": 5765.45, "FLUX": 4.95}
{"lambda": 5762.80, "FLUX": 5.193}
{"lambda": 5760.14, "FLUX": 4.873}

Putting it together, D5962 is 0.03 mag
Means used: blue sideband 4.88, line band 4.6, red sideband 4.58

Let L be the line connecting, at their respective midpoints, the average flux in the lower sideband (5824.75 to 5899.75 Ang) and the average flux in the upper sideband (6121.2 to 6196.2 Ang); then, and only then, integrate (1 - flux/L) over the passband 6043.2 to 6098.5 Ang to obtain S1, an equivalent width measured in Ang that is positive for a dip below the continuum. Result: 1.1 Ang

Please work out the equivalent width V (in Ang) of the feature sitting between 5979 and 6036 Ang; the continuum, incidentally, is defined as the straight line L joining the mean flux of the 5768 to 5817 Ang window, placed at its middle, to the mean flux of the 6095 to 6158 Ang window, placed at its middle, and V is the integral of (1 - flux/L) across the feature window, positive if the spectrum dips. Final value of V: 1.32 Ang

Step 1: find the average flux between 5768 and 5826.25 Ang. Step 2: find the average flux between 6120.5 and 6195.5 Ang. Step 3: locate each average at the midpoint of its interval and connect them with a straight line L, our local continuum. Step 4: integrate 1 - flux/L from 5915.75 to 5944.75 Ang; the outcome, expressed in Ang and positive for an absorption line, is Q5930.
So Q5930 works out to 0.4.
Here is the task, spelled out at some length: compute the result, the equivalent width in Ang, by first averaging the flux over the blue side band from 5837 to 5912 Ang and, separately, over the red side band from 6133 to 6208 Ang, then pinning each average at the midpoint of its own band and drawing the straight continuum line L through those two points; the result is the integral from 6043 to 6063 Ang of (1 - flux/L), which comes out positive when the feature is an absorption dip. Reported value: 0.2 Ang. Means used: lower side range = 4.75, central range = 4.62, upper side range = 4.61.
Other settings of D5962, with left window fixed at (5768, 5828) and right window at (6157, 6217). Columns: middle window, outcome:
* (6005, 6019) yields 0.05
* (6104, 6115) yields 0.03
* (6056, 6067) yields 0.03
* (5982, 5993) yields 0.05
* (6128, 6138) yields 0.05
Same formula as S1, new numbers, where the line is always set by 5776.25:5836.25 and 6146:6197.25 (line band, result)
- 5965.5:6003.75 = 1.8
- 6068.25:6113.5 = 1.6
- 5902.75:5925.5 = -0.3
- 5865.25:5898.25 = 1.1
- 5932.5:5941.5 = 0.2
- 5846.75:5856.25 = 0.3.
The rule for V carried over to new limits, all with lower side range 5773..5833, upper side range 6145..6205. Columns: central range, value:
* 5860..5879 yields 0.1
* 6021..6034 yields 0.3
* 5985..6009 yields 1.2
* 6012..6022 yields 0.3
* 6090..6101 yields 0.4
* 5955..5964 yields 0.4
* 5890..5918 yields 0.7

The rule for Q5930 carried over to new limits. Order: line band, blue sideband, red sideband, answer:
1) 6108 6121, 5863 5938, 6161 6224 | 0.5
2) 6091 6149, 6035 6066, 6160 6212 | 1.5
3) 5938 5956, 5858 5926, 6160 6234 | 0.4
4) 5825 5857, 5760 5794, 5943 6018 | 0.5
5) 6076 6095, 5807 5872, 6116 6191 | 0.4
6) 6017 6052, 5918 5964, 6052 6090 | -0.2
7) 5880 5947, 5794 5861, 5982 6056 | 0.1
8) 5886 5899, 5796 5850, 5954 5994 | 0.5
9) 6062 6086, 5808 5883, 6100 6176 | 0.6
